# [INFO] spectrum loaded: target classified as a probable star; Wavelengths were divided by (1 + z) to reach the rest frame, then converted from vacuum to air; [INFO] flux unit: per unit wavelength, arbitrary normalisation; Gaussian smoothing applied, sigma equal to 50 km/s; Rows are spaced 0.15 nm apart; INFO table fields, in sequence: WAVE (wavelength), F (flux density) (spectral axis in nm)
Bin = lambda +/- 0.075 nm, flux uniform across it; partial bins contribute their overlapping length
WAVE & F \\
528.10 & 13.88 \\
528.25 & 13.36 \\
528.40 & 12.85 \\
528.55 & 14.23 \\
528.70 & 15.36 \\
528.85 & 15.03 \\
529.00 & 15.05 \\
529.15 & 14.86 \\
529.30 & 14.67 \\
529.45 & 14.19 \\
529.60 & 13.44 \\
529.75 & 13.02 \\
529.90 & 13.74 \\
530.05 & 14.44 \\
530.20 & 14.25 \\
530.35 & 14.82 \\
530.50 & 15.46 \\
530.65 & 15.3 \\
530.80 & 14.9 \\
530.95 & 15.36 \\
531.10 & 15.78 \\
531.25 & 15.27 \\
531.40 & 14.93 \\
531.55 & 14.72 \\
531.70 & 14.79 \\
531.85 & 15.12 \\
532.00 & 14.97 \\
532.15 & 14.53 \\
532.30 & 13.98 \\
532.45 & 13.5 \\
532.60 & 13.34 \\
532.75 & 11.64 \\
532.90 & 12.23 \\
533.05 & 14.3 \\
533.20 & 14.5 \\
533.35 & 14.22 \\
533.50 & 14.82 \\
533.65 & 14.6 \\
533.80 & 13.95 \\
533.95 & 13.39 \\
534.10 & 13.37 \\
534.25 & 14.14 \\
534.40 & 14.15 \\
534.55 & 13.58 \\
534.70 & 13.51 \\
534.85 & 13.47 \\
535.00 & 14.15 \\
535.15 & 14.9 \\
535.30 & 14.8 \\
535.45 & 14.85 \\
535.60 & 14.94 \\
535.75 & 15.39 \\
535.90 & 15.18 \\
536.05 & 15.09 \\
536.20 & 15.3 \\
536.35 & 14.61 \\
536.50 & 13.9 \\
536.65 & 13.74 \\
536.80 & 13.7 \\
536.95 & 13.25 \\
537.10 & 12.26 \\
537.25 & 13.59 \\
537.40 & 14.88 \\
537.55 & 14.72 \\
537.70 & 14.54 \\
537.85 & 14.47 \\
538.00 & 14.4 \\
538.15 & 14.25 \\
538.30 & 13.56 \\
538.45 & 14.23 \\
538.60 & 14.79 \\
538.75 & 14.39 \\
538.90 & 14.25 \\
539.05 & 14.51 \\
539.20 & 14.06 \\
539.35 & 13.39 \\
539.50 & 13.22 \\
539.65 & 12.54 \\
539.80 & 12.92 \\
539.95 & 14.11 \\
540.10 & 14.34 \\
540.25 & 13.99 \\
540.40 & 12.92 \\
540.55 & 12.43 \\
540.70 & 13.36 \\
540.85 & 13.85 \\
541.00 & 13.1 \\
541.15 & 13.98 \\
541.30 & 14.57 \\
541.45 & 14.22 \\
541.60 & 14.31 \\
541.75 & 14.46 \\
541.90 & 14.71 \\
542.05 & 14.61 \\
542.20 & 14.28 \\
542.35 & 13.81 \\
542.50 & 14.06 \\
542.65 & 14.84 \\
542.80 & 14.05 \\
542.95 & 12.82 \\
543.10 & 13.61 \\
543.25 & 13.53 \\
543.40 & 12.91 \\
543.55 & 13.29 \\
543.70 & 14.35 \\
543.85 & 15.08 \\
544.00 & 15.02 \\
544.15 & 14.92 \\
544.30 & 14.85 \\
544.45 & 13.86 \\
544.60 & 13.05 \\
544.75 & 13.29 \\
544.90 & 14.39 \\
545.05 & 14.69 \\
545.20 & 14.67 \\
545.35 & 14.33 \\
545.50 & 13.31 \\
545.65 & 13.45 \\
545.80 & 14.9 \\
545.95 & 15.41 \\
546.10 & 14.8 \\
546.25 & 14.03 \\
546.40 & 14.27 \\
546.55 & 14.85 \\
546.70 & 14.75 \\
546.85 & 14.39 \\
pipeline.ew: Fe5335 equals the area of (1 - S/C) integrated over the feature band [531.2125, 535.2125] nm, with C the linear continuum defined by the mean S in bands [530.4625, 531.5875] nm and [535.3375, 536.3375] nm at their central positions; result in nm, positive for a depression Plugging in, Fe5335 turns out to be 0.29 nm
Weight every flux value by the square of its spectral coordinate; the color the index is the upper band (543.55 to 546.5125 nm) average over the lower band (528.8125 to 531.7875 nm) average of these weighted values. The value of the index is 1.0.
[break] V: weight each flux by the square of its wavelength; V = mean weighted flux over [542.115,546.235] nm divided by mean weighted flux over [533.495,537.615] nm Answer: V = 1.03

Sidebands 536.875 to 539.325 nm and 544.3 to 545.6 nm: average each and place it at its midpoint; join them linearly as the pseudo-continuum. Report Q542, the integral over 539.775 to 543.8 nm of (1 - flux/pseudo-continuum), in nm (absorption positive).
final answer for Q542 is 0.06 nm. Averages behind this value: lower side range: 14.1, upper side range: 14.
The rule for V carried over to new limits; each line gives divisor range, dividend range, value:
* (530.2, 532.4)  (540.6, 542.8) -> 0.98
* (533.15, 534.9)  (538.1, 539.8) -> 1.01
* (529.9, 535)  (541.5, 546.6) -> 1.04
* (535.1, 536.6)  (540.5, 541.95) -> 0.95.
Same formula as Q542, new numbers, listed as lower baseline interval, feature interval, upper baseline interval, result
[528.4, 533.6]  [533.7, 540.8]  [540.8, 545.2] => 0.108 nm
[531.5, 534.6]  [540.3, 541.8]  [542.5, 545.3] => 0.036 nm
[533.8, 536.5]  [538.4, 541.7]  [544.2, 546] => 0.111 nm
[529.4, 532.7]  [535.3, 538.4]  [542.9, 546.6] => 0.005 nm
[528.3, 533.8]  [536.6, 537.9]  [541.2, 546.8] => 0.037 nm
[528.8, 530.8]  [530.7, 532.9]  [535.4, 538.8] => 0.005 nm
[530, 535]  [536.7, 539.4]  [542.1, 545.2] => 0.018 nm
